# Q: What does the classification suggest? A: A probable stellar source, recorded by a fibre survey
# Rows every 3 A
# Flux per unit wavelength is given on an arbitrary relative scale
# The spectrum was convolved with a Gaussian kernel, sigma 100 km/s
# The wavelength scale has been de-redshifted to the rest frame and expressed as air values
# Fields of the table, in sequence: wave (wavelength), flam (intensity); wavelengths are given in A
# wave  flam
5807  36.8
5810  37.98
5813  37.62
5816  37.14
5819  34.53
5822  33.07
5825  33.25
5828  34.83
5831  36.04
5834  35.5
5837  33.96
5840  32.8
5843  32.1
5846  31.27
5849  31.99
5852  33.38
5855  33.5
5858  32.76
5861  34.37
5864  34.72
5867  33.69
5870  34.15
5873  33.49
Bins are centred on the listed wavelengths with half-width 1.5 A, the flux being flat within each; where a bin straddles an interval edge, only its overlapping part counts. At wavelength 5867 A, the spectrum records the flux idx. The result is 33.69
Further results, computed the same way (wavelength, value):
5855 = 33.5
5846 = 31.27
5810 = 37.98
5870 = 34.15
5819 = 34.53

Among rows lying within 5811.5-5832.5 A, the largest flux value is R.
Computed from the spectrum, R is 37.62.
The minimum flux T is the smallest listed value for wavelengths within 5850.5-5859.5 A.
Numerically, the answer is 32.76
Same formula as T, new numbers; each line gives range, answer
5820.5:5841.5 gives 32.8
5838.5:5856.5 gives 31.27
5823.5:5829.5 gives 33.25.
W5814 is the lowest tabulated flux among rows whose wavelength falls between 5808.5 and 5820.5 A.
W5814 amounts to 34.53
